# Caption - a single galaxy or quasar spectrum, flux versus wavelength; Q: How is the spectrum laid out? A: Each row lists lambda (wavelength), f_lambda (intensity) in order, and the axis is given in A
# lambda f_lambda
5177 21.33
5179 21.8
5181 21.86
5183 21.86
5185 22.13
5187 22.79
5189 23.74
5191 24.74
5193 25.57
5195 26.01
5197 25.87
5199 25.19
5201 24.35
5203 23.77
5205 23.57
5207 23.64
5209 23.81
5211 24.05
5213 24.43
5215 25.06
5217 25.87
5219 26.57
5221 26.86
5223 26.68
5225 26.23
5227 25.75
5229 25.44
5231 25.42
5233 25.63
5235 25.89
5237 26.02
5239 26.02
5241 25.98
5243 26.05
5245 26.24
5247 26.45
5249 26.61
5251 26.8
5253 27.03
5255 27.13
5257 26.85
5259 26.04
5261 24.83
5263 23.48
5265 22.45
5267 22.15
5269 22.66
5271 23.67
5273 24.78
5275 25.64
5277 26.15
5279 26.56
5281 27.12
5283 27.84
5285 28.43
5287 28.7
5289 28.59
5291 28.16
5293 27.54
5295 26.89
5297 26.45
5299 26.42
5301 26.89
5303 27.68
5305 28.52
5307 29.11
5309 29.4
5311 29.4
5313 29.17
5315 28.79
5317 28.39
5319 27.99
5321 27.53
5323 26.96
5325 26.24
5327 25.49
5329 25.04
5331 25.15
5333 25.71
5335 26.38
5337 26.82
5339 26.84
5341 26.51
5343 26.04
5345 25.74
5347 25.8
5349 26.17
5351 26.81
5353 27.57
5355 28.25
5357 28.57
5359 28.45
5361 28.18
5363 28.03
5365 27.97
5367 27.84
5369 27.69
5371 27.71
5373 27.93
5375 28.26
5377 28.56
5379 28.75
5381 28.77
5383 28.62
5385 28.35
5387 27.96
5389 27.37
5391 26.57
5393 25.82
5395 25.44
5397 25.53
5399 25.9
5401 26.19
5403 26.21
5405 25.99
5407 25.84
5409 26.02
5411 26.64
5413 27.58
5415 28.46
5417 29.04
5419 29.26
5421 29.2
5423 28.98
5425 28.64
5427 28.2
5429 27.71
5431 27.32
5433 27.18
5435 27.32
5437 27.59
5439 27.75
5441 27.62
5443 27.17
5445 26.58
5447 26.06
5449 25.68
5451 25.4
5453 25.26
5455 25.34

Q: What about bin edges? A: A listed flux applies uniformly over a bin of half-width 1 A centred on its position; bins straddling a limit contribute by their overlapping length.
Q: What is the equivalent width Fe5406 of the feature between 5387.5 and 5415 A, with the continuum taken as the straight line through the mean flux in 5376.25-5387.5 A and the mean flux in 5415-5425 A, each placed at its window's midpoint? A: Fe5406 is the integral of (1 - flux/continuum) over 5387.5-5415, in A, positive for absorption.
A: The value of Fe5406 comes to 2.3 A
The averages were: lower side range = 28.5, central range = 26.4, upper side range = 29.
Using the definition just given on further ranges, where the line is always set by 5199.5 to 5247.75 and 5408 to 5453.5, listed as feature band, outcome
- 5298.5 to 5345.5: -1.5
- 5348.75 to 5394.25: -1.7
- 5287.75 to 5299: -0.6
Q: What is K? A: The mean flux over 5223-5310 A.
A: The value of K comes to 26.3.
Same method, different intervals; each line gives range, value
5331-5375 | 27.2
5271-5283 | 26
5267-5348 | 26.9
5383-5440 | 27.3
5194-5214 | 24.5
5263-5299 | 26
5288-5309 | 27.7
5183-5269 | 25.2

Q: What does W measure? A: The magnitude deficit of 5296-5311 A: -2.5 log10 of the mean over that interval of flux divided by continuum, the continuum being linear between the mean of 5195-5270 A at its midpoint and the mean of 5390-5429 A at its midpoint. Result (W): -0.07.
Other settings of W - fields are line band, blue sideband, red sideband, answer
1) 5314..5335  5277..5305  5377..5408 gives 0.02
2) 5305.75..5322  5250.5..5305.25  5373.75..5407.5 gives -0.09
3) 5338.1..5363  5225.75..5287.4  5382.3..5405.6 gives -0.03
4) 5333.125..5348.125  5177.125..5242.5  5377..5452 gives 0.00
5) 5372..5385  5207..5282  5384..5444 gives -0.06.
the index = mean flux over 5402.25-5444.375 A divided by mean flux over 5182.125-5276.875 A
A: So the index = 1.10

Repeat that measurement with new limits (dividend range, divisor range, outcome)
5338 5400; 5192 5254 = 1.07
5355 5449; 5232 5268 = 1.07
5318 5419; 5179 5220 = 1.12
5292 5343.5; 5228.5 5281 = 1.07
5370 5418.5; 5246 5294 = 1.05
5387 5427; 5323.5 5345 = 1.04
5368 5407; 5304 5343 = 1.00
